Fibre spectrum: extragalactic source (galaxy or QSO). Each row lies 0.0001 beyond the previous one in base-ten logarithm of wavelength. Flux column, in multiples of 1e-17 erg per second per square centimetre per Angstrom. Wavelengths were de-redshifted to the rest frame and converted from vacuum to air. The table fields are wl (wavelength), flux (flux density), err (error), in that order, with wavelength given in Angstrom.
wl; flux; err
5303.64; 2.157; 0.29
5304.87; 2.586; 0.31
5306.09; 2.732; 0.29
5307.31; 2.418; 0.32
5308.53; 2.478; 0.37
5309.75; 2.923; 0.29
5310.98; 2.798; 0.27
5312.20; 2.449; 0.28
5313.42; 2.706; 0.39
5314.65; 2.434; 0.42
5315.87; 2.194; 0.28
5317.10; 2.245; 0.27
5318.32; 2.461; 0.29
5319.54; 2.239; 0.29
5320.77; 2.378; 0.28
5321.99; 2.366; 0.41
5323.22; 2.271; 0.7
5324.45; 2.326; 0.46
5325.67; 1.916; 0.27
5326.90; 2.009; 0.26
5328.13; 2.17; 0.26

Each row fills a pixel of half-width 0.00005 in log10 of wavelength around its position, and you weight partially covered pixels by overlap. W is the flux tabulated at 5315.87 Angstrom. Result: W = 2.194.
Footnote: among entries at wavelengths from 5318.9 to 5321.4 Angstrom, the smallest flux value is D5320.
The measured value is 2.239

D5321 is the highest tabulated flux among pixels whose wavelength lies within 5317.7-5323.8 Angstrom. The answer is 2.461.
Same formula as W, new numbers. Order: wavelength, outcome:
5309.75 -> 2.923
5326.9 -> 2.009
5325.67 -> 1.916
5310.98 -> 2.798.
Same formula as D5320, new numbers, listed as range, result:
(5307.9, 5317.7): 2.194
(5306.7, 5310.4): 2.418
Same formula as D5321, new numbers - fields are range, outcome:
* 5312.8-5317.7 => 2.706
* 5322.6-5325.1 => 2.326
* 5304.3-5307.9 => 2.732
